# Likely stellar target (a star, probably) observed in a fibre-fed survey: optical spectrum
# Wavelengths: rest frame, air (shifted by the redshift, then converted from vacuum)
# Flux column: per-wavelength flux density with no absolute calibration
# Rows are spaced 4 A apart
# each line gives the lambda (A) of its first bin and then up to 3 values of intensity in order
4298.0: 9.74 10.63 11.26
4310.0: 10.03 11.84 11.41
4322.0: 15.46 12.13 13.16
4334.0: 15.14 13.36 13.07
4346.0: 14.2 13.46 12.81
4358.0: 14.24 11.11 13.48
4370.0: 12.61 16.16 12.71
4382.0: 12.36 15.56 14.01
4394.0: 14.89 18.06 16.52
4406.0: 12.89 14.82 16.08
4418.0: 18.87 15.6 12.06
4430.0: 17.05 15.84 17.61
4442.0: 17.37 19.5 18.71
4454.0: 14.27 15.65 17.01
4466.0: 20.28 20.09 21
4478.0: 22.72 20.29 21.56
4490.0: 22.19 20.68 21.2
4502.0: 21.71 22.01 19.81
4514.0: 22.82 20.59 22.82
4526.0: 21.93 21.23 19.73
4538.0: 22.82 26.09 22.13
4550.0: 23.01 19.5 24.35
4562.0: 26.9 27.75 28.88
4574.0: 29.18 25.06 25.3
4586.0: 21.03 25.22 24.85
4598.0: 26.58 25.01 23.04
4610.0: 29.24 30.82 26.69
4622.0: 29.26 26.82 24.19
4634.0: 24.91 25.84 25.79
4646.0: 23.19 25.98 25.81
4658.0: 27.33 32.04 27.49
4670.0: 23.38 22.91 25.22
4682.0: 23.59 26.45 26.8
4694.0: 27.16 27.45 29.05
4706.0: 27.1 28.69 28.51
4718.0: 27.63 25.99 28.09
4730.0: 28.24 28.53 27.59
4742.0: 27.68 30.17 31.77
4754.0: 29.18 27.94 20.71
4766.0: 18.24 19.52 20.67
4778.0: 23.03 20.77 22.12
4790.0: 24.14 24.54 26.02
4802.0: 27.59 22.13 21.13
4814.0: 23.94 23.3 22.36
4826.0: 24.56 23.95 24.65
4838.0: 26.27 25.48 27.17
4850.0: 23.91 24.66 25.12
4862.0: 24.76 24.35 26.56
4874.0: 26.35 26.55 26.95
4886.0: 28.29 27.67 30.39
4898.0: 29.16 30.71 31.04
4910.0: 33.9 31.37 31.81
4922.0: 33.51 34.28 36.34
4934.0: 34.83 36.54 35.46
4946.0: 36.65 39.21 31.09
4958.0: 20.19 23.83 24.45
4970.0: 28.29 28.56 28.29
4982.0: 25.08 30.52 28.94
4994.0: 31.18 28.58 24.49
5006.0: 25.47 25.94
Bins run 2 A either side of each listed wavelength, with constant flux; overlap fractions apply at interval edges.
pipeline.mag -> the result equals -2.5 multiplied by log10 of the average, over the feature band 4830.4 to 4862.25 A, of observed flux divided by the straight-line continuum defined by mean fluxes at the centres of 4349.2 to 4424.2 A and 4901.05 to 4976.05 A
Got 0.15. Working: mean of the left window 14.5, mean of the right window 31.7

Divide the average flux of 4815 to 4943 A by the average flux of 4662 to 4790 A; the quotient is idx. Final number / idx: 1.10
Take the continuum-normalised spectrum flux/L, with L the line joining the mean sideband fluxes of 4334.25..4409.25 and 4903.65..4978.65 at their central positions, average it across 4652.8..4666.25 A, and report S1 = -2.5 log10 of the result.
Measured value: -0.23 mag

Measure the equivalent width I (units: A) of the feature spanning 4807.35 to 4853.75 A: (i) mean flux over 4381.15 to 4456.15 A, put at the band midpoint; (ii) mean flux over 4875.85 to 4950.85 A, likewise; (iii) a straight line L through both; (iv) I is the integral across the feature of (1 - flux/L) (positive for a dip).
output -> 8.3 A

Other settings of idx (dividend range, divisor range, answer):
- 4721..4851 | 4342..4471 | 1.61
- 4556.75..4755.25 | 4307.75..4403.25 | 1.97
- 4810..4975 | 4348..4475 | 1.81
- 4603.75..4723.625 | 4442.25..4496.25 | 1.37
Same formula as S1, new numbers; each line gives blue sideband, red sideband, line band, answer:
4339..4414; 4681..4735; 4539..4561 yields -0.10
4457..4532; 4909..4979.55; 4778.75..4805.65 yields 0.17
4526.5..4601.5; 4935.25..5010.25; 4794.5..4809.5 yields 0.10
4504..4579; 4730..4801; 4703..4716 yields -0.15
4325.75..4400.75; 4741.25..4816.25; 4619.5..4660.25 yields -0.24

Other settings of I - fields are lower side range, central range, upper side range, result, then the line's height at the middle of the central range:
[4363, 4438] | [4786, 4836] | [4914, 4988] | 5.6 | 27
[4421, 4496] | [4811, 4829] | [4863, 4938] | 3.0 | 28.2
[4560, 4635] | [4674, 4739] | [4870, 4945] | 2.3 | 28.1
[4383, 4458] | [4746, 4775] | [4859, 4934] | 1.4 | 25.8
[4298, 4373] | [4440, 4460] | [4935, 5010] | -1.8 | 15.7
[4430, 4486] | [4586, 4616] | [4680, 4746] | -3.1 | 23.6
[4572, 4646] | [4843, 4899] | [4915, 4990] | 6.2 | 29.8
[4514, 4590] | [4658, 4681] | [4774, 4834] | -2.5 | 23.7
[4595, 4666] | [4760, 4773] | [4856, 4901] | 3.5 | 26.8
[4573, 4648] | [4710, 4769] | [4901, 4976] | 2.2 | 28.2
